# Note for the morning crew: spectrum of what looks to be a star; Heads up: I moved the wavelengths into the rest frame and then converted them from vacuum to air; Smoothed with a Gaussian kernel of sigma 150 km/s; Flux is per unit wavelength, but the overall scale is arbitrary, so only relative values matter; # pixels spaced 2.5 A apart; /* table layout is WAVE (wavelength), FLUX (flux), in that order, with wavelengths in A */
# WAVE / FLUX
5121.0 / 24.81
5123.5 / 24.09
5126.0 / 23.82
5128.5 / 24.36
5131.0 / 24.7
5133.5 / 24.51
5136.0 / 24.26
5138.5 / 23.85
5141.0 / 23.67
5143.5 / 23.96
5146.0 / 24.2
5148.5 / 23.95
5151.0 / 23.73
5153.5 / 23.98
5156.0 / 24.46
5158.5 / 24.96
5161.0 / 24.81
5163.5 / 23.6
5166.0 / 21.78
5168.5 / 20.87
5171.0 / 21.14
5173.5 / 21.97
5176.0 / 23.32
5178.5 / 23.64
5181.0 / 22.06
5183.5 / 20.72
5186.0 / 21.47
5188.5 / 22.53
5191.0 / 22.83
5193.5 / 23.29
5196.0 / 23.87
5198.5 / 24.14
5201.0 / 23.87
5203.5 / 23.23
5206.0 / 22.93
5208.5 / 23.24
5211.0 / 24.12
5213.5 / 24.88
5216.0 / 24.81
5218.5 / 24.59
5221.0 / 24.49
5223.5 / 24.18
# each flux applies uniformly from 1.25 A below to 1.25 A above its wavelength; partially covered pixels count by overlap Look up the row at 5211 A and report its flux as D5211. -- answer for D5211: 24.12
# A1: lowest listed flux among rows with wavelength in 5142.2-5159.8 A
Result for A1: 23.73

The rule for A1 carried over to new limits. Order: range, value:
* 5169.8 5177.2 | 21.14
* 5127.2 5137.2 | 24.26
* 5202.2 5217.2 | 22.93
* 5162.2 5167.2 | 21.78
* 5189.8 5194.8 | 22.83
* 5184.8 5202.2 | 21.47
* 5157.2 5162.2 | 24.81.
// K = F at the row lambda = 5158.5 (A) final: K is 24.96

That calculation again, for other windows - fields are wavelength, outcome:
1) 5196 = 23.87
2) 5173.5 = 21.97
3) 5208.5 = 23.24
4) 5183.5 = 20.72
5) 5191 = 22.83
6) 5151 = 23.73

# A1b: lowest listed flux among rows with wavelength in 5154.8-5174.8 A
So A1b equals 20.87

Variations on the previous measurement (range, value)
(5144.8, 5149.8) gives 23.95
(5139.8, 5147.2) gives 23.67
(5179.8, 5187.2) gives 20.72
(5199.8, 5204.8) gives 23.23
